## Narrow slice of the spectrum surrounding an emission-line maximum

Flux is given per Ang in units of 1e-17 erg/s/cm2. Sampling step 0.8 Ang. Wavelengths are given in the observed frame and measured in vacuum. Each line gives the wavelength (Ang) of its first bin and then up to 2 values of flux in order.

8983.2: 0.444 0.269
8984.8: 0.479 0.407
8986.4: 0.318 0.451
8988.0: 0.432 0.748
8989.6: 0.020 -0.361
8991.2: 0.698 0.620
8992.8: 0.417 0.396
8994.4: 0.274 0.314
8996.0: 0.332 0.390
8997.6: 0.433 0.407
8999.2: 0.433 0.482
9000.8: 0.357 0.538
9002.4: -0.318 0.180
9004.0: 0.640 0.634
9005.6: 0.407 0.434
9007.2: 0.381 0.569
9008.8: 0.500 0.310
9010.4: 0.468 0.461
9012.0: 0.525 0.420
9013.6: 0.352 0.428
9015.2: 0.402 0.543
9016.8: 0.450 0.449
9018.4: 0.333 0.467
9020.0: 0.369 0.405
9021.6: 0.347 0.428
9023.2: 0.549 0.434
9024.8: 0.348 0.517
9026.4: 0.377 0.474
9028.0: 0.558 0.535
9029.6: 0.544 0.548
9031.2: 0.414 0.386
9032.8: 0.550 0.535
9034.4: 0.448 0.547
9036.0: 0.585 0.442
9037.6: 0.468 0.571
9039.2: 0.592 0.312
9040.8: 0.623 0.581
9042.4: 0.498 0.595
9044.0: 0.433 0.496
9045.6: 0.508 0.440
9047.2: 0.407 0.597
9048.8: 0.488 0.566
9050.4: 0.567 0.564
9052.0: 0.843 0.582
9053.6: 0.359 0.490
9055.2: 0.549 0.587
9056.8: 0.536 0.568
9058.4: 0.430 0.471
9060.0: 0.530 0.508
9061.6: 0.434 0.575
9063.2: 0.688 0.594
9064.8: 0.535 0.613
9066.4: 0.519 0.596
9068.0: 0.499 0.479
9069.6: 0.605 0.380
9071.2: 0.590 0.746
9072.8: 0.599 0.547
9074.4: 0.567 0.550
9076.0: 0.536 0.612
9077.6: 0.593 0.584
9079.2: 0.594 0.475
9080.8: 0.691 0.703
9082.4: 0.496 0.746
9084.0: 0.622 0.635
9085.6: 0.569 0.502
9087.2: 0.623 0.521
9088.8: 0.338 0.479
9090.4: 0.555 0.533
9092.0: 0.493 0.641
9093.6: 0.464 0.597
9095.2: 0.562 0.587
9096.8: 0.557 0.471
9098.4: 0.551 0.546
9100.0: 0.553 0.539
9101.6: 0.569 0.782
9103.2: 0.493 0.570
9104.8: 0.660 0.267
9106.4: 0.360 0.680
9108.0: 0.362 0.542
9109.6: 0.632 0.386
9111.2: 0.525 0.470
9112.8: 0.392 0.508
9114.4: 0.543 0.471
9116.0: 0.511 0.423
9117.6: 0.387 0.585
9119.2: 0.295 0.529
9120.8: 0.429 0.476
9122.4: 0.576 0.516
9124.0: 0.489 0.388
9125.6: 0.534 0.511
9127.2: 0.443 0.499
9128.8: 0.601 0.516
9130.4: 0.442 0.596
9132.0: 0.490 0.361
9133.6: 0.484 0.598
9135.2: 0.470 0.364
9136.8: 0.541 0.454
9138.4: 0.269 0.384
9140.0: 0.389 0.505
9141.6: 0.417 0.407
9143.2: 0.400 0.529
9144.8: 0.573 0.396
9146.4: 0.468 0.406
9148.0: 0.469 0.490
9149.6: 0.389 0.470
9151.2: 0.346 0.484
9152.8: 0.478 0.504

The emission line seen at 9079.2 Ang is Mg II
